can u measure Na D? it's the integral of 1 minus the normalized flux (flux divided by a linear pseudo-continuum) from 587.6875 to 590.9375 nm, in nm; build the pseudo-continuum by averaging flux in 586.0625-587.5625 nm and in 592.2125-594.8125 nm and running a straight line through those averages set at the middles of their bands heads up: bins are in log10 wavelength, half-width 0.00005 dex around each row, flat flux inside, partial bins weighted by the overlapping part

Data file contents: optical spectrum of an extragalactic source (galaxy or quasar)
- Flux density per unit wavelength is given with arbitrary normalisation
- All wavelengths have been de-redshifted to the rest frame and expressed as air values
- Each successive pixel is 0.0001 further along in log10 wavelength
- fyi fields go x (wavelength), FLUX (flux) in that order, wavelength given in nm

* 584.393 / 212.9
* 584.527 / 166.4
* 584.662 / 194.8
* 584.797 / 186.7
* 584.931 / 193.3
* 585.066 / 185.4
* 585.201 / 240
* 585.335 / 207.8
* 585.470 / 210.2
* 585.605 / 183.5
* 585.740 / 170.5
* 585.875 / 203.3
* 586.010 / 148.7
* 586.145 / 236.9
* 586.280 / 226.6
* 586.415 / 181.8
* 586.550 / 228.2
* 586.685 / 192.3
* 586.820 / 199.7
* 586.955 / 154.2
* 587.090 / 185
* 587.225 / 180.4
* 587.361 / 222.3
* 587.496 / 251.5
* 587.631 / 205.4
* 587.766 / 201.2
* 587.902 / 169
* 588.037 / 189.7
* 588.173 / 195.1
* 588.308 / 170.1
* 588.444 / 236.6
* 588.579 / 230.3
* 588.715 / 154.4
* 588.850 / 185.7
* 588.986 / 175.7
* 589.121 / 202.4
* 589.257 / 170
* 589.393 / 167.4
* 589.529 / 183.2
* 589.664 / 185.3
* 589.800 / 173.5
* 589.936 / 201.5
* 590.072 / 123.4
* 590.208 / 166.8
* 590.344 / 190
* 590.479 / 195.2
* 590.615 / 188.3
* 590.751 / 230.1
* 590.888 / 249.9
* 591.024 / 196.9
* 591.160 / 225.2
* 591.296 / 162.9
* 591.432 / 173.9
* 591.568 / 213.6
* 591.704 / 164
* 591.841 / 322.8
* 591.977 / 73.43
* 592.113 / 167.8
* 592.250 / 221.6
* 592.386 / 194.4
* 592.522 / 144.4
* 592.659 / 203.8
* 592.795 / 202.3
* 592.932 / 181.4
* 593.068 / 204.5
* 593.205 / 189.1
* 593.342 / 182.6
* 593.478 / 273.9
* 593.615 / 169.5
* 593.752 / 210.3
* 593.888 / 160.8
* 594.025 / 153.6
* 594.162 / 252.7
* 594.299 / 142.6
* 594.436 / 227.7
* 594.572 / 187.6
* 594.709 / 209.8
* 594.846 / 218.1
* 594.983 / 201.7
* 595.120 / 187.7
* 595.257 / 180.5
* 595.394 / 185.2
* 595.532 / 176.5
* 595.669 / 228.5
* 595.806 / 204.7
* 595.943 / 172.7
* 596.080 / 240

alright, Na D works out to 0.204 nm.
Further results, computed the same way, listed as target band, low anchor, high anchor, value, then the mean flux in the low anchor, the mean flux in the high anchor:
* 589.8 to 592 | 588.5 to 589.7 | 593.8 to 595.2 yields -0.075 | 184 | 194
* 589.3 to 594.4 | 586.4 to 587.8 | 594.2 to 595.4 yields 0.182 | 201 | 195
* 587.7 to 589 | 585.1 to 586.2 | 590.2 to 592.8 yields 0.038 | 199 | 195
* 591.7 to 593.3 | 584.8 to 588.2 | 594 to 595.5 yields 0.053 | 198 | 196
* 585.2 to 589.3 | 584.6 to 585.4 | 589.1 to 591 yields -0.027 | 201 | 187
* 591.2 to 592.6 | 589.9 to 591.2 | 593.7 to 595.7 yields 0.076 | 196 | 194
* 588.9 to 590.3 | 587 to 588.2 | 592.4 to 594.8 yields 0.157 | 199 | 194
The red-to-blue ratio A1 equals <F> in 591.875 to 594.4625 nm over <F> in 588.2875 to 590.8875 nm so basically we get 1.00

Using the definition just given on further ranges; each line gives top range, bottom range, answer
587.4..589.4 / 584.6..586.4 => 0.98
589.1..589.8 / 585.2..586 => 0.92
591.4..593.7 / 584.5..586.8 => 0.98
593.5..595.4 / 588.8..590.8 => 1.07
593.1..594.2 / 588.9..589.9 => 1.10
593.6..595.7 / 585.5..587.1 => 1.00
